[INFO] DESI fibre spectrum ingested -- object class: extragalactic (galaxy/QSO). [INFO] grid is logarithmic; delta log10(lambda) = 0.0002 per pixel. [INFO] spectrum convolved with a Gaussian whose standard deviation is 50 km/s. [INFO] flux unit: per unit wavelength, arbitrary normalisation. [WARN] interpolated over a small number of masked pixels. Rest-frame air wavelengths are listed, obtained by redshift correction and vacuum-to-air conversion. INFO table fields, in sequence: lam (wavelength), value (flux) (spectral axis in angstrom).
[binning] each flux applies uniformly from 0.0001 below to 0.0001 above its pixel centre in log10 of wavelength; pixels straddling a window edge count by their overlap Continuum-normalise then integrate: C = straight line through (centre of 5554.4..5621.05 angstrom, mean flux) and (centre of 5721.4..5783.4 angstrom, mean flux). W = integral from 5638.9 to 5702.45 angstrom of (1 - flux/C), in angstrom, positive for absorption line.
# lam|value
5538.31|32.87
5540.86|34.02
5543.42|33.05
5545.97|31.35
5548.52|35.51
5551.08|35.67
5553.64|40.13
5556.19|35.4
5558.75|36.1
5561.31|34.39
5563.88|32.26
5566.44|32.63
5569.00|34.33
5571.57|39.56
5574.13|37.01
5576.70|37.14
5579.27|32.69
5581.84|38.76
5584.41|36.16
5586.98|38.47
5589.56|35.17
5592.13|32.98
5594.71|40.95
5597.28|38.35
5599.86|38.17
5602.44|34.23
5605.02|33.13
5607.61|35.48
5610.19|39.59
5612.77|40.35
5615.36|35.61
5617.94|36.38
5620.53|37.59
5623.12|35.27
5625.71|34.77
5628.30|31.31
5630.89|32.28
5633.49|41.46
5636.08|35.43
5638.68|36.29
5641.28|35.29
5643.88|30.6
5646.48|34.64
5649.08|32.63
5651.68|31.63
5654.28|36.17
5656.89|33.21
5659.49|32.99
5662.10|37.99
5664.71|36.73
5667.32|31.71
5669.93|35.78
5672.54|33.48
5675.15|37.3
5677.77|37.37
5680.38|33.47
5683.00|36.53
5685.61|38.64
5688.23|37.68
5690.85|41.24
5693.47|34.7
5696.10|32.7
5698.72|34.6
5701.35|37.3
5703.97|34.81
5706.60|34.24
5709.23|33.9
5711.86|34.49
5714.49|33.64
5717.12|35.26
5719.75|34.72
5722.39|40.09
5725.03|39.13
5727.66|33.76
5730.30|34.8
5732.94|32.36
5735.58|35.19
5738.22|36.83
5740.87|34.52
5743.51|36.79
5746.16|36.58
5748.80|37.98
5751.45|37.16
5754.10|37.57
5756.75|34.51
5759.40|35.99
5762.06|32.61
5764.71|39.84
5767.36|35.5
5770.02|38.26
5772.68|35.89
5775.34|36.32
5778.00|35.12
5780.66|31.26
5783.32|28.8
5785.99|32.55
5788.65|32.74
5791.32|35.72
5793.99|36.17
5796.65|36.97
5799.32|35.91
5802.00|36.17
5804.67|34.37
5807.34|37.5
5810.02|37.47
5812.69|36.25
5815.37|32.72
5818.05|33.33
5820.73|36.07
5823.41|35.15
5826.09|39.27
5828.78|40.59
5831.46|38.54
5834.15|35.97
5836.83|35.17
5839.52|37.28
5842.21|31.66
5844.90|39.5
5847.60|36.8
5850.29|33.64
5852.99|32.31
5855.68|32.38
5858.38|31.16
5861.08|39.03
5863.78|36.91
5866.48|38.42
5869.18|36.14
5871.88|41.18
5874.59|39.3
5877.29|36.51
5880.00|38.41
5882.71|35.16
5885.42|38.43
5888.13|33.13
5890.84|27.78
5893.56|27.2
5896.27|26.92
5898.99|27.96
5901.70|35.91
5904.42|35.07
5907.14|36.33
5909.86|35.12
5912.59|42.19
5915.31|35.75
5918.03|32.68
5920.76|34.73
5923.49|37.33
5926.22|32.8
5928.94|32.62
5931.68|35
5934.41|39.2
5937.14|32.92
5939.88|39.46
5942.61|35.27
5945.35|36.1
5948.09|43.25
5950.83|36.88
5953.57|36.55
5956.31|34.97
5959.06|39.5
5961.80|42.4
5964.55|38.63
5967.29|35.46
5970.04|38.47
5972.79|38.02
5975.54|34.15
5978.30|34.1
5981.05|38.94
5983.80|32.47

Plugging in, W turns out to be 1.50 angstrom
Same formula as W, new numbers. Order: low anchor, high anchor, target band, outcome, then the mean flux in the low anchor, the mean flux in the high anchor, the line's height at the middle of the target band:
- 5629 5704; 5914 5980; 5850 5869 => 0.6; 35.3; 36.5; 36.1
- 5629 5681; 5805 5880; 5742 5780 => -0.7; 34.8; 36.3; 35.7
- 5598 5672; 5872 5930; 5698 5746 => -0.5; 35.2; 34.5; 35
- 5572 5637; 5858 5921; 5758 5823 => 0.8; 36.4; 35.1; 35.6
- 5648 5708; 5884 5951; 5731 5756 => -0.6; 35.4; 34.8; 35.2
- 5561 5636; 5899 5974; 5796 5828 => 0.4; 36.1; 36.6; 36.4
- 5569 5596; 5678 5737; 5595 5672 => 1.9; 36.8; 35.6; 36.3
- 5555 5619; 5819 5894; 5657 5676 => 0.6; 36.2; 35.9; 36.1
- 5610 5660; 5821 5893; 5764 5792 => 0.9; 35.1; 36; 35.7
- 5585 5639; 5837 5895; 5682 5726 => -0.1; 36.3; 35.3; 36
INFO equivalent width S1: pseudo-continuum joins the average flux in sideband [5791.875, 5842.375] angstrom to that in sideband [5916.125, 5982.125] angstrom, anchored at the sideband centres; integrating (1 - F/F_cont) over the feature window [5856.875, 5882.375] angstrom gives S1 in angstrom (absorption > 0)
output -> -0.7 angstrom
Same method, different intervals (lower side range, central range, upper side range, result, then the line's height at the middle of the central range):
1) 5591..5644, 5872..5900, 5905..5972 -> 2.44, 36.7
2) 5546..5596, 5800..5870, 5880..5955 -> -1.44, 35.2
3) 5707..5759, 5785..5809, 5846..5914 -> -0.02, 35.4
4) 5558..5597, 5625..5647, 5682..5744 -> 0.73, 35.9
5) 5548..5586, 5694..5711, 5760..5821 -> 0.39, 35.4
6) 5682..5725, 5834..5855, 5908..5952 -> 0.61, 36.2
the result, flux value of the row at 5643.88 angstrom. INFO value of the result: 30.6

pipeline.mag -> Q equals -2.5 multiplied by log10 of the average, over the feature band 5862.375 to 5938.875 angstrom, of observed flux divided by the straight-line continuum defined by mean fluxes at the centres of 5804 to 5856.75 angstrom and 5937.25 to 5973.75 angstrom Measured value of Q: 0.06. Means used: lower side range 35.8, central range 35.1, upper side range 37.9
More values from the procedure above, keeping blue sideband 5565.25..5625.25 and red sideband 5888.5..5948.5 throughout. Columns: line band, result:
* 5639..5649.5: 0.08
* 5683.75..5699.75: -0.02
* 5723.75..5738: 0.01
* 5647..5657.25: 0.08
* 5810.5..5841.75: -0.04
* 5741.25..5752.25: -0.04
